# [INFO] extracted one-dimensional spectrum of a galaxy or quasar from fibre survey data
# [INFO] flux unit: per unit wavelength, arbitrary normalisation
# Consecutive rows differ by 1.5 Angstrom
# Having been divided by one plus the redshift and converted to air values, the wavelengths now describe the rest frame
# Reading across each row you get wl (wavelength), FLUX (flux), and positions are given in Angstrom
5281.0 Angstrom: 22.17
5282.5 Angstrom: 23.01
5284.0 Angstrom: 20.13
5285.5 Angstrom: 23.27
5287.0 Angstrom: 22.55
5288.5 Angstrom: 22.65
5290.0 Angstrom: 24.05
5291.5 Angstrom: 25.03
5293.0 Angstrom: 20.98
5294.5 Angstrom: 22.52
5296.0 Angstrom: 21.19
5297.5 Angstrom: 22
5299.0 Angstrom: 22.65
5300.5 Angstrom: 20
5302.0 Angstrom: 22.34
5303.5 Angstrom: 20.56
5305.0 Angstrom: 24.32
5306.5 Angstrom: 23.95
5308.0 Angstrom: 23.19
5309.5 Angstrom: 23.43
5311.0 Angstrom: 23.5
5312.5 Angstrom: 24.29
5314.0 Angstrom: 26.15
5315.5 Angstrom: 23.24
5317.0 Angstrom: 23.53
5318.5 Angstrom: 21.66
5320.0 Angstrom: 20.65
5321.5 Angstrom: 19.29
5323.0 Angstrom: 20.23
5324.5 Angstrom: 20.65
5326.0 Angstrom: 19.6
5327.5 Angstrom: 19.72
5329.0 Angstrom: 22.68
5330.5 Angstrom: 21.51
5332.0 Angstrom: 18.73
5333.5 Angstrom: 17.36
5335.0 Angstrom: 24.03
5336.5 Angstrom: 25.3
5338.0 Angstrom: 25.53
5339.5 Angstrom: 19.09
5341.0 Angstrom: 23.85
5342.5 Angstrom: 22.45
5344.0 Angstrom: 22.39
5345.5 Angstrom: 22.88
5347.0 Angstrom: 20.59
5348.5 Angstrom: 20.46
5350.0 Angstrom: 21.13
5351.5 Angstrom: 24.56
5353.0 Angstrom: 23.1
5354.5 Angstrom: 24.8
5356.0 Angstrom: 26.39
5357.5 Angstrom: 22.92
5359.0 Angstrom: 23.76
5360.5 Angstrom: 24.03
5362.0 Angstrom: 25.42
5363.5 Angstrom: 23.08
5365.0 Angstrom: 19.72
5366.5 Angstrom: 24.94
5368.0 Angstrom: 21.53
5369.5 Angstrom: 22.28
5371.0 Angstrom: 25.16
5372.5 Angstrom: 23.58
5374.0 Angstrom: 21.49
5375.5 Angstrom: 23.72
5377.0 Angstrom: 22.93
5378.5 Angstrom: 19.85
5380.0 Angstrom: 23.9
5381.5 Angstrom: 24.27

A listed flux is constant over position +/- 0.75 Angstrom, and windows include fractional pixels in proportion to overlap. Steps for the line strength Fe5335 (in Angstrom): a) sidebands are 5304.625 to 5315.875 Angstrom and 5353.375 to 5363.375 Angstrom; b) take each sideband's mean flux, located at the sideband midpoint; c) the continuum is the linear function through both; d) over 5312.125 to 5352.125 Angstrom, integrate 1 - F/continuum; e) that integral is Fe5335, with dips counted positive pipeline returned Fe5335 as 3.8 Angstrom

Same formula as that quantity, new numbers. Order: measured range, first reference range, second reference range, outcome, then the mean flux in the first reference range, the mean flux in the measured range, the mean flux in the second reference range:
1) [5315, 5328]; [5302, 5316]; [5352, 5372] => 1.46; 23.6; 20.9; 23.6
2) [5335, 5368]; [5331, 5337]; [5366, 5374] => -1.42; 21.2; 23.1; 23.3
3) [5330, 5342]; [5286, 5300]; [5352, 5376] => 0.62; 22.6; 21.9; 23.5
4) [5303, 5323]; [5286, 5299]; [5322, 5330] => -1.36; 22.6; 22.8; 20.6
